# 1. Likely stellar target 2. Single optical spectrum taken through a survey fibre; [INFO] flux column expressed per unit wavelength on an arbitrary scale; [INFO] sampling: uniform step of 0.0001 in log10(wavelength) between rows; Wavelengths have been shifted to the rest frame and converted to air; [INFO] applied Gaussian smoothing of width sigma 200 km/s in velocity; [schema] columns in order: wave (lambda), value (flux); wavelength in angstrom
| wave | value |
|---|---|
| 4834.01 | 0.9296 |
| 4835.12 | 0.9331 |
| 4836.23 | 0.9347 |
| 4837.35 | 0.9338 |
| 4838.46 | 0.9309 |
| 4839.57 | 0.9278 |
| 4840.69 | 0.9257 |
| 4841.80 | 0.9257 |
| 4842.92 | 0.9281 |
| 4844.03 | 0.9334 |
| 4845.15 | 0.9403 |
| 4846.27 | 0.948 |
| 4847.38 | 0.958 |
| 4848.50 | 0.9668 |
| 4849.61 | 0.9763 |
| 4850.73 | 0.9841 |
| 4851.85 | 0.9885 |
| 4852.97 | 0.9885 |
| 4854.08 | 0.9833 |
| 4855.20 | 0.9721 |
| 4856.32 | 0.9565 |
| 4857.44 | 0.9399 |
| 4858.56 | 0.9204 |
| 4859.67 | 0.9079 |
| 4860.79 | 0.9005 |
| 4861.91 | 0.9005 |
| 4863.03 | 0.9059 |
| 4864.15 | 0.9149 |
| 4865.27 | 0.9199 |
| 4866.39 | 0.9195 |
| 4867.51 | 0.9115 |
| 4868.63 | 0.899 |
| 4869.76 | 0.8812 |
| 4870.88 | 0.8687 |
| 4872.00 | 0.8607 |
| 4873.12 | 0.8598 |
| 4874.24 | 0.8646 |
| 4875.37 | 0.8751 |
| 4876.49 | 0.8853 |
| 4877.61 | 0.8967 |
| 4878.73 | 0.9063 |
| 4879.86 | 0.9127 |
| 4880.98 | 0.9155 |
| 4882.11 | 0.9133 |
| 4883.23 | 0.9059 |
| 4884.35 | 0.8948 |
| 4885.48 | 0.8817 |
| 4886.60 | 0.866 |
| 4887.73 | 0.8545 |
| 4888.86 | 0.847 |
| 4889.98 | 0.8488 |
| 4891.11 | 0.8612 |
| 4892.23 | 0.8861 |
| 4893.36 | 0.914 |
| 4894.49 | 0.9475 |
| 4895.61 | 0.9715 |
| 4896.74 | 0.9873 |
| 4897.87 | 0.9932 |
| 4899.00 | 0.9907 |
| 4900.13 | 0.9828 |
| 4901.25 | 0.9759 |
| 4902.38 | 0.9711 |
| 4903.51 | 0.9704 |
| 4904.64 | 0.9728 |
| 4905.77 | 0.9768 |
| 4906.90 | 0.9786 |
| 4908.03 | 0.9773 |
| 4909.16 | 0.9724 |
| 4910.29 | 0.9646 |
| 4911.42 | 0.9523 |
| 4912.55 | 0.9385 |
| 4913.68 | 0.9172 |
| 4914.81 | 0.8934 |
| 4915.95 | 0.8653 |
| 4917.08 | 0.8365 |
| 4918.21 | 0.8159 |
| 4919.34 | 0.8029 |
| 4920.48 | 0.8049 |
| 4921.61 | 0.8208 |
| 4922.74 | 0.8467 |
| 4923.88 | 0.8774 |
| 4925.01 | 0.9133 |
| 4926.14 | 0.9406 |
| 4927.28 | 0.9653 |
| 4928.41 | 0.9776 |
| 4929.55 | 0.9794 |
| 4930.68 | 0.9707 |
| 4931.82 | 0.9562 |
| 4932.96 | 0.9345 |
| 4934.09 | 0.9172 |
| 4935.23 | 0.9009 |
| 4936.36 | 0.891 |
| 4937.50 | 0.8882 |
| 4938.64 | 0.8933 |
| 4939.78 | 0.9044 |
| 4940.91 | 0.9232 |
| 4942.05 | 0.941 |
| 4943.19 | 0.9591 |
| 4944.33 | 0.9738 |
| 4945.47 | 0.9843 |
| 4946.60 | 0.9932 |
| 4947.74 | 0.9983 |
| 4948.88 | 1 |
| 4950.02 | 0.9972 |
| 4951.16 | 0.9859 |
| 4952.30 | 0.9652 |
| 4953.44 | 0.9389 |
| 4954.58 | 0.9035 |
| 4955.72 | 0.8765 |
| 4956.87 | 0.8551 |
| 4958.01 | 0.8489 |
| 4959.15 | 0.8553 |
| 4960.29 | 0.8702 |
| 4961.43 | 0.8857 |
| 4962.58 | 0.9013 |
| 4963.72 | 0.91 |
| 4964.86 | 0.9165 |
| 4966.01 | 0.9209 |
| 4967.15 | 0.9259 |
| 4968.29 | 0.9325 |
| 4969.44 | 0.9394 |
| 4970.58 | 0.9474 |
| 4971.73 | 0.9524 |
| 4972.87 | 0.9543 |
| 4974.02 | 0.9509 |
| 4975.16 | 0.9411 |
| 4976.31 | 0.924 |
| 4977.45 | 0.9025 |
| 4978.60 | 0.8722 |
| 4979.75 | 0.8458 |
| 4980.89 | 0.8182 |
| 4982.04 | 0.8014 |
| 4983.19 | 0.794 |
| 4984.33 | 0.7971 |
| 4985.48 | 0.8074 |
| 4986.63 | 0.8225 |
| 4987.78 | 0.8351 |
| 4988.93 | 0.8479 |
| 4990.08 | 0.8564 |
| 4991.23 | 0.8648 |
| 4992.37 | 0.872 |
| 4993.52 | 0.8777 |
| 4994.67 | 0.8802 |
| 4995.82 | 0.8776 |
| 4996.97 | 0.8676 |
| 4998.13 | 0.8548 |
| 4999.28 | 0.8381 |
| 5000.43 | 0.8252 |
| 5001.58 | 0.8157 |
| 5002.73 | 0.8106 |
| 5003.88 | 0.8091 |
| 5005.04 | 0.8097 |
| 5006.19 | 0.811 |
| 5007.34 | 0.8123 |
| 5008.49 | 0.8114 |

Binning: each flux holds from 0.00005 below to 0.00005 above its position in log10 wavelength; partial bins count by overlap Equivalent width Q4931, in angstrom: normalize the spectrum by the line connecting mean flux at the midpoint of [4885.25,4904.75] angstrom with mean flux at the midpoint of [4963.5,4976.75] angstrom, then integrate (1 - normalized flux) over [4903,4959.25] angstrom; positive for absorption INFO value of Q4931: 0.4 angstrom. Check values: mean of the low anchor 0.929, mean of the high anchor 0.935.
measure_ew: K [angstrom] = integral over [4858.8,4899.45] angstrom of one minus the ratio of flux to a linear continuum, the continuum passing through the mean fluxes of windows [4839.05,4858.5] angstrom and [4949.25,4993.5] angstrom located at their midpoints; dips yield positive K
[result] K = 1.6 angstrom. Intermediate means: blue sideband 0.954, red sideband 0.891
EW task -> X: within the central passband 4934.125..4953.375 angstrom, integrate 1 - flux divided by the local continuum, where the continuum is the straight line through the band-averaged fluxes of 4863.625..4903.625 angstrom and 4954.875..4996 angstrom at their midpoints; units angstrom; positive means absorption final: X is -1.3 angstrom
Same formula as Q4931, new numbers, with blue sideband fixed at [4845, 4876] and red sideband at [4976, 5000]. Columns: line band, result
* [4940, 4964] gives -1.67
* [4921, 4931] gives -0.38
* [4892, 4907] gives -1.08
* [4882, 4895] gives 0.35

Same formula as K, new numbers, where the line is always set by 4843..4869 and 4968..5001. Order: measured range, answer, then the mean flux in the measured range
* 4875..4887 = 0.40 angstrom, 0.897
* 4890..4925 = -0.29 angstrom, 0.921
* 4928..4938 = -0.39 angstrom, 0.934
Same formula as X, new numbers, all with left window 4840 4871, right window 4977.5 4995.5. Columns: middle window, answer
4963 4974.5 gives -1.1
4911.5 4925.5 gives 0.4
